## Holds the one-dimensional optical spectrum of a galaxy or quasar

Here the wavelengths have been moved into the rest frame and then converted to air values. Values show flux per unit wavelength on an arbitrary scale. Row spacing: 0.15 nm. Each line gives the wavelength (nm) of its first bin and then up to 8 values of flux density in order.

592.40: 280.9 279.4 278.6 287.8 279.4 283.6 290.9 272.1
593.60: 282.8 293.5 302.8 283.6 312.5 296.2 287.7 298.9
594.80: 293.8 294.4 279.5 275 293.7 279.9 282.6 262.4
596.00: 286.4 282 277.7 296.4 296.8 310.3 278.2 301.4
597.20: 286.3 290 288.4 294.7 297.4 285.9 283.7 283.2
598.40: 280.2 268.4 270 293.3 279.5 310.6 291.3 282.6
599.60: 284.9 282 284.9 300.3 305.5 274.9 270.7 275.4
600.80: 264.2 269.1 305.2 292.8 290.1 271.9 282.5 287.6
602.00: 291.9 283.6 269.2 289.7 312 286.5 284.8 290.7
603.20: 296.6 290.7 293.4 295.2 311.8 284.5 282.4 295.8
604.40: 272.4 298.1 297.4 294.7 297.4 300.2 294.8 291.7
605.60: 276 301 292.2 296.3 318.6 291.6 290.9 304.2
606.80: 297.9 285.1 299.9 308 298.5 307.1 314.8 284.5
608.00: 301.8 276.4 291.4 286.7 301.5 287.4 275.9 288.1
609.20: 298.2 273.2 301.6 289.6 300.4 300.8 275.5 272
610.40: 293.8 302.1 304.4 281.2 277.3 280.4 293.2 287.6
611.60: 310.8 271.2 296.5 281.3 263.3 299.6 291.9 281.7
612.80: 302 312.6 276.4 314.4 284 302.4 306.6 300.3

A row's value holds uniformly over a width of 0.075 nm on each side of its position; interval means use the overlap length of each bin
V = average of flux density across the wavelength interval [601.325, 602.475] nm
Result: 283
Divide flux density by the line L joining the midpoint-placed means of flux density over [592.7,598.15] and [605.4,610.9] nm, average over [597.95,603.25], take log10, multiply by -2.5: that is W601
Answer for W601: 0.02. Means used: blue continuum 288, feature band 285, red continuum 294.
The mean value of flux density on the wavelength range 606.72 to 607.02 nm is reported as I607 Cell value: 292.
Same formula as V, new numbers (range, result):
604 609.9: 294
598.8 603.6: 287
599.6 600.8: 284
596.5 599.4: 289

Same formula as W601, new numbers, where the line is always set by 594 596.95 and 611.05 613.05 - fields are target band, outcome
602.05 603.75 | -0.01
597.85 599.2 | 0.02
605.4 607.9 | -0.03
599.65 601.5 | 0.02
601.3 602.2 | 0.02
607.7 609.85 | 0.00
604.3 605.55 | -0.01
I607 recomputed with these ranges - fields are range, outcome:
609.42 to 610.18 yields 293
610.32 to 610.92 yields 295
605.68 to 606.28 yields 302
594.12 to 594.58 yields 299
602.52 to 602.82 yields 299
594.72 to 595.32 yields 286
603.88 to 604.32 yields 288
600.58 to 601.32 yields 281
